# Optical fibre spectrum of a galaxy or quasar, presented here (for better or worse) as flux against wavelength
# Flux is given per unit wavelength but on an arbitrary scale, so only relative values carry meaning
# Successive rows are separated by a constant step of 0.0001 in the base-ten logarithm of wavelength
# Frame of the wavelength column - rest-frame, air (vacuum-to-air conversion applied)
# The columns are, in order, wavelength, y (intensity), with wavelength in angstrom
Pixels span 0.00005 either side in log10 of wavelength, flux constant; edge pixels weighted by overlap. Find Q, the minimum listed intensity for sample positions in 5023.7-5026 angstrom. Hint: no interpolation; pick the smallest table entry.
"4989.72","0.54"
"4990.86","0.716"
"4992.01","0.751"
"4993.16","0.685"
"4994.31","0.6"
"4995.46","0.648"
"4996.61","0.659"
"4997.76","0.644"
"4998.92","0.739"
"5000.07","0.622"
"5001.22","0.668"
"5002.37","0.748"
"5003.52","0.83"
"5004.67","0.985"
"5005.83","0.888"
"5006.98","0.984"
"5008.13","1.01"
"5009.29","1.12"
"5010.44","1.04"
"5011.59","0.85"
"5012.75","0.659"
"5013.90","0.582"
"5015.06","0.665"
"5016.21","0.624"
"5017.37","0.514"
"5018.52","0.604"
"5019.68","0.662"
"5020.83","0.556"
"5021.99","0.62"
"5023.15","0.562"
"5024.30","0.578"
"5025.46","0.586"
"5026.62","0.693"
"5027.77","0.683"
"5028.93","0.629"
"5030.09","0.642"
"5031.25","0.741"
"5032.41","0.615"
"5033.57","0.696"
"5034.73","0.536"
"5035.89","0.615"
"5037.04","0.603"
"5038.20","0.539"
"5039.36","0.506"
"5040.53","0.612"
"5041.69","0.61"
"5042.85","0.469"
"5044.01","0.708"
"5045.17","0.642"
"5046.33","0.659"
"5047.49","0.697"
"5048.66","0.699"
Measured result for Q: 0.578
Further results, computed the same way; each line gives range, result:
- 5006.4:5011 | 0.984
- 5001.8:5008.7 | 0.748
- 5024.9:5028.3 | 0.586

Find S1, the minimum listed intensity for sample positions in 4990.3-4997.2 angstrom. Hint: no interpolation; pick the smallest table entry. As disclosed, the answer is 0.6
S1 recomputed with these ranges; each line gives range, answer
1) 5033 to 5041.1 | 0.506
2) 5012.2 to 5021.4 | 0.514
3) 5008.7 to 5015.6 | 0.582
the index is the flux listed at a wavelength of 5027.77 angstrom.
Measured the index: 0.683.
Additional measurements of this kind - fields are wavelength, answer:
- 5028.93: 0.629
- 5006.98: 0.984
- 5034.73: 0.536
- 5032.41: 0.615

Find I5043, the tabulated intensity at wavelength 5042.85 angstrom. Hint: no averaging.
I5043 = 0.469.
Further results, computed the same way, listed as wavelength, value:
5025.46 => 0.586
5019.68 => 0.662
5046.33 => 0.659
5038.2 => 0.539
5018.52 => 0.604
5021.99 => 0.62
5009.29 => 1.12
